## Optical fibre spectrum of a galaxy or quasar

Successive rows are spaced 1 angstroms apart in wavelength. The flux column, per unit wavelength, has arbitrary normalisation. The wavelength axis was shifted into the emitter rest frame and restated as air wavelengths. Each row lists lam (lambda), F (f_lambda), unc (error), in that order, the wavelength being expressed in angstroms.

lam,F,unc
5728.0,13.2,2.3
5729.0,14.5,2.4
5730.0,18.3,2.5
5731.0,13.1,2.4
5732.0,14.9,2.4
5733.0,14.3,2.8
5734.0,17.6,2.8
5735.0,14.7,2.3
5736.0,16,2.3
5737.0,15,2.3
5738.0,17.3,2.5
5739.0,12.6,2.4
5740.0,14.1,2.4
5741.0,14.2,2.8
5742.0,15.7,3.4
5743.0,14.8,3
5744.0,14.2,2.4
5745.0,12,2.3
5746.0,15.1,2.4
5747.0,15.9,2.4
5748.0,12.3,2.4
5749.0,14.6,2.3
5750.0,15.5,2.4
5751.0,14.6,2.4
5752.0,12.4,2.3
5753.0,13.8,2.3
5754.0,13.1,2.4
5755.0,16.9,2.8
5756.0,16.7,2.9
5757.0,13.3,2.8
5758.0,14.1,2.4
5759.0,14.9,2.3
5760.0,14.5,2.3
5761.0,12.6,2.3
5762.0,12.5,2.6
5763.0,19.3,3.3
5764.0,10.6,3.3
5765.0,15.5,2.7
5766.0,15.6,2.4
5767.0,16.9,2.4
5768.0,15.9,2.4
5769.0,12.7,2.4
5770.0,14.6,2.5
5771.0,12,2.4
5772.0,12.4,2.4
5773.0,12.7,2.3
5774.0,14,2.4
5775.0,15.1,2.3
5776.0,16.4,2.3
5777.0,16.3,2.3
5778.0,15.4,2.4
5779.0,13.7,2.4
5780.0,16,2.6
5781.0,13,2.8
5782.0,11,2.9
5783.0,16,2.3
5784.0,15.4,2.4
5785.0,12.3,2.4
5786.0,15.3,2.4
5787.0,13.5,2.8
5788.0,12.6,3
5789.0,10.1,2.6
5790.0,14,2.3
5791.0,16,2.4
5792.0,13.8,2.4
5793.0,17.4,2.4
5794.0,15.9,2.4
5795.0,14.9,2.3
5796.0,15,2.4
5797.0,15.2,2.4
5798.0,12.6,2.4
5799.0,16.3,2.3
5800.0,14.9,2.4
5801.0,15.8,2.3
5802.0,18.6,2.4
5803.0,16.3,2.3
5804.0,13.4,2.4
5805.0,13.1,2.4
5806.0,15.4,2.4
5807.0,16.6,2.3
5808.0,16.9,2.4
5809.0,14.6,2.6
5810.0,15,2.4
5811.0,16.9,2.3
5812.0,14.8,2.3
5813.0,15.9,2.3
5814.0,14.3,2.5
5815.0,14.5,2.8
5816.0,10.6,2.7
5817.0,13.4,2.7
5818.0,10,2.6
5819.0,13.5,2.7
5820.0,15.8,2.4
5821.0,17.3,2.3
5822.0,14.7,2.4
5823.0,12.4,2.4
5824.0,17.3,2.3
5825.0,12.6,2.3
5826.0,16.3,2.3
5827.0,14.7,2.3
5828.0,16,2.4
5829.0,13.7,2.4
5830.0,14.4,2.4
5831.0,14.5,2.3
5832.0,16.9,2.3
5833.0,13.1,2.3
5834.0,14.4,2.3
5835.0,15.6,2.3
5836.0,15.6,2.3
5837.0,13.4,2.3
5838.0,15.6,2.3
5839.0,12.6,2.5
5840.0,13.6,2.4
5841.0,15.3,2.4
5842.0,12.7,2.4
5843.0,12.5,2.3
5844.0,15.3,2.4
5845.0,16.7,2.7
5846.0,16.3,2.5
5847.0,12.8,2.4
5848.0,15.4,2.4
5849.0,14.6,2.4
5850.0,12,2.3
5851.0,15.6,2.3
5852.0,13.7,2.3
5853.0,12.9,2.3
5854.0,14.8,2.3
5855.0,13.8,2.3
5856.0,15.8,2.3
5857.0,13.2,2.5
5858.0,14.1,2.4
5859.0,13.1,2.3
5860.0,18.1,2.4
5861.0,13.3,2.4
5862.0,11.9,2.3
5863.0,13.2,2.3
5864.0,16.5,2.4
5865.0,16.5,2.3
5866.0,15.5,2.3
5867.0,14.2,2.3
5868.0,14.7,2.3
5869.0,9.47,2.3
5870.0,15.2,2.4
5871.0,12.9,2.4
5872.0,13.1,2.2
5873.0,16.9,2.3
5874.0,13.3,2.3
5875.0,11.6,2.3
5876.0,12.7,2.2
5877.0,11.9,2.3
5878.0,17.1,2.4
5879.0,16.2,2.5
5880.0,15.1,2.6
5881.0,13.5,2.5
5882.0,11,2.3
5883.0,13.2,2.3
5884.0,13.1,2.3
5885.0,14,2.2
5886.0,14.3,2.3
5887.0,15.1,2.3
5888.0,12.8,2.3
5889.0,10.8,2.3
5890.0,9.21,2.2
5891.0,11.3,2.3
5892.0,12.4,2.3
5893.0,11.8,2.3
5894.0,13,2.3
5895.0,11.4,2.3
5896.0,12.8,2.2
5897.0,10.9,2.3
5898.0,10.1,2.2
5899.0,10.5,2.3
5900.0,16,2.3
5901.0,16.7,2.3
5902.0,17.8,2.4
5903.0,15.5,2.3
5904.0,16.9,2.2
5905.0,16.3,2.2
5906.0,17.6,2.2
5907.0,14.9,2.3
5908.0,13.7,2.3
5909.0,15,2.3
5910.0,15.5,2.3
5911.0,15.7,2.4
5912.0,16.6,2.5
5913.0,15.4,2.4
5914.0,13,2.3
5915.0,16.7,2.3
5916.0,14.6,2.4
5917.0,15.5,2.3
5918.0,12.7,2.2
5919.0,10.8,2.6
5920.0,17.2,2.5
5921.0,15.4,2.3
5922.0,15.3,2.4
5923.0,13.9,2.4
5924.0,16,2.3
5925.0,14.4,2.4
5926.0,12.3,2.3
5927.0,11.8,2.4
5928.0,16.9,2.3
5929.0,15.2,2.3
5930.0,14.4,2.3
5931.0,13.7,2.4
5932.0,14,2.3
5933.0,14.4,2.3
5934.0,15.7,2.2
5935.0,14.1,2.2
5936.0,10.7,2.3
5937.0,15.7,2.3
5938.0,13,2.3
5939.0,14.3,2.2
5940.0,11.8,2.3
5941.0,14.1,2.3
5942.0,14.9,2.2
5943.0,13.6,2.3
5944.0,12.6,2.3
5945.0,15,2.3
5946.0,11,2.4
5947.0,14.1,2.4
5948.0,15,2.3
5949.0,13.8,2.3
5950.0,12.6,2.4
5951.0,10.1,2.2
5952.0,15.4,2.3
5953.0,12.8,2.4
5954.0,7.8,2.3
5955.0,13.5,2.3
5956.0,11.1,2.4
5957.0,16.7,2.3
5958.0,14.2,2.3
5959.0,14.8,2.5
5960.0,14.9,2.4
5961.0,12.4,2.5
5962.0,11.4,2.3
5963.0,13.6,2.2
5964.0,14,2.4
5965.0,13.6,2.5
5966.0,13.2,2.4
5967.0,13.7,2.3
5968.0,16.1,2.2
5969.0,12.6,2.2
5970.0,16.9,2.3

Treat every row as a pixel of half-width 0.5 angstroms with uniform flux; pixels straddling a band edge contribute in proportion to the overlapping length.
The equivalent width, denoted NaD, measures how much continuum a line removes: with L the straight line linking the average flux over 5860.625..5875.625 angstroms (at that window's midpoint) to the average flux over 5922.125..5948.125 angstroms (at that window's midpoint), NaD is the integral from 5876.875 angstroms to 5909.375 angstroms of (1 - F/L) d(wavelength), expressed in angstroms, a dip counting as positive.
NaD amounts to 0.5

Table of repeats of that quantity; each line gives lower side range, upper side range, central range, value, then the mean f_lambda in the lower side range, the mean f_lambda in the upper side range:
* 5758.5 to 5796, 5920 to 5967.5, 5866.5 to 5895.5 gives 1.7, 14.4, 13.7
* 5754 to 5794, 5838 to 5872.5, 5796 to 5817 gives -1.1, 14.4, 14.2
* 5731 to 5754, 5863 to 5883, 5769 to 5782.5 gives 0.4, 14.6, 14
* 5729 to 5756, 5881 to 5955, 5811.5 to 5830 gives 0.0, 14.8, 13.8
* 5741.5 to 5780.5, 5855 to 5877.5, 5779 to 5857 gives -2.0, 14.5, 14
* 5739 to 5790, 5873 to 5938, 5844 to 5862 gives -0.4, 14.2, 14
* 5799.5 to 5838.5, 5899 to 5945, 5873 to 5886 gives 0.9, 14.8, 14.7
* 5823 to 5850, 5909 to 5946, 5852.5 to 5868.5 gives 0.1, 14.6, 14.3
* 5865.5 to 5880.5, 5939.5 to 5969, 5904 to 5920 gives -1.6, 14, 13.4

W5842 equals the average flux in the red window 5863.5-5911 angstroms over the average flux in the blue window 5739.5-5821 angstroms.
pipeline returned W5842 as 0.95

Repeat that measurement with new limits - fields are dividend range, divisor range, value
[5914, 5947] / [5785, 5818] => 0.96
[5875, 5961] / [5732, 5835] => 0.95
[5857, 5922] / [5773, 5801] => 0.97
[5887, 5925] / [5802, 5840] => 0.96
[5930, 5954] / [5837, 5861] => 0.94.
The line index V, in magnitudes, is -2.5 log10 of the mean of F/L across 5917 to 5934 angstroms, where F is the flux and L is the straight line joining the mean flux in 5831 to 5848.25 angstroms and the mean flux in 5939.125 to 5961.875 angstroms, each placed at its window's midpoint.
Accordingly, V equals -0.06 mag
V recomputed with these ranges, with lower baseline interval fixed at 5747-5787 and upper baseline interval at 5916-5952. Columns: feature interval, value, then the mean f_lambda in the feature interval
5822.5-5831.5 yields -0.03 mag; 14.7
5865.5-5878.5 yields 0.03 mag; 13.7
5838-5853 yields -0.01 mag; 14.2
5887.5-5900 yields 0.21 mag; 11.6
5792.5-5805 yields -0.08 mag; 15.4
